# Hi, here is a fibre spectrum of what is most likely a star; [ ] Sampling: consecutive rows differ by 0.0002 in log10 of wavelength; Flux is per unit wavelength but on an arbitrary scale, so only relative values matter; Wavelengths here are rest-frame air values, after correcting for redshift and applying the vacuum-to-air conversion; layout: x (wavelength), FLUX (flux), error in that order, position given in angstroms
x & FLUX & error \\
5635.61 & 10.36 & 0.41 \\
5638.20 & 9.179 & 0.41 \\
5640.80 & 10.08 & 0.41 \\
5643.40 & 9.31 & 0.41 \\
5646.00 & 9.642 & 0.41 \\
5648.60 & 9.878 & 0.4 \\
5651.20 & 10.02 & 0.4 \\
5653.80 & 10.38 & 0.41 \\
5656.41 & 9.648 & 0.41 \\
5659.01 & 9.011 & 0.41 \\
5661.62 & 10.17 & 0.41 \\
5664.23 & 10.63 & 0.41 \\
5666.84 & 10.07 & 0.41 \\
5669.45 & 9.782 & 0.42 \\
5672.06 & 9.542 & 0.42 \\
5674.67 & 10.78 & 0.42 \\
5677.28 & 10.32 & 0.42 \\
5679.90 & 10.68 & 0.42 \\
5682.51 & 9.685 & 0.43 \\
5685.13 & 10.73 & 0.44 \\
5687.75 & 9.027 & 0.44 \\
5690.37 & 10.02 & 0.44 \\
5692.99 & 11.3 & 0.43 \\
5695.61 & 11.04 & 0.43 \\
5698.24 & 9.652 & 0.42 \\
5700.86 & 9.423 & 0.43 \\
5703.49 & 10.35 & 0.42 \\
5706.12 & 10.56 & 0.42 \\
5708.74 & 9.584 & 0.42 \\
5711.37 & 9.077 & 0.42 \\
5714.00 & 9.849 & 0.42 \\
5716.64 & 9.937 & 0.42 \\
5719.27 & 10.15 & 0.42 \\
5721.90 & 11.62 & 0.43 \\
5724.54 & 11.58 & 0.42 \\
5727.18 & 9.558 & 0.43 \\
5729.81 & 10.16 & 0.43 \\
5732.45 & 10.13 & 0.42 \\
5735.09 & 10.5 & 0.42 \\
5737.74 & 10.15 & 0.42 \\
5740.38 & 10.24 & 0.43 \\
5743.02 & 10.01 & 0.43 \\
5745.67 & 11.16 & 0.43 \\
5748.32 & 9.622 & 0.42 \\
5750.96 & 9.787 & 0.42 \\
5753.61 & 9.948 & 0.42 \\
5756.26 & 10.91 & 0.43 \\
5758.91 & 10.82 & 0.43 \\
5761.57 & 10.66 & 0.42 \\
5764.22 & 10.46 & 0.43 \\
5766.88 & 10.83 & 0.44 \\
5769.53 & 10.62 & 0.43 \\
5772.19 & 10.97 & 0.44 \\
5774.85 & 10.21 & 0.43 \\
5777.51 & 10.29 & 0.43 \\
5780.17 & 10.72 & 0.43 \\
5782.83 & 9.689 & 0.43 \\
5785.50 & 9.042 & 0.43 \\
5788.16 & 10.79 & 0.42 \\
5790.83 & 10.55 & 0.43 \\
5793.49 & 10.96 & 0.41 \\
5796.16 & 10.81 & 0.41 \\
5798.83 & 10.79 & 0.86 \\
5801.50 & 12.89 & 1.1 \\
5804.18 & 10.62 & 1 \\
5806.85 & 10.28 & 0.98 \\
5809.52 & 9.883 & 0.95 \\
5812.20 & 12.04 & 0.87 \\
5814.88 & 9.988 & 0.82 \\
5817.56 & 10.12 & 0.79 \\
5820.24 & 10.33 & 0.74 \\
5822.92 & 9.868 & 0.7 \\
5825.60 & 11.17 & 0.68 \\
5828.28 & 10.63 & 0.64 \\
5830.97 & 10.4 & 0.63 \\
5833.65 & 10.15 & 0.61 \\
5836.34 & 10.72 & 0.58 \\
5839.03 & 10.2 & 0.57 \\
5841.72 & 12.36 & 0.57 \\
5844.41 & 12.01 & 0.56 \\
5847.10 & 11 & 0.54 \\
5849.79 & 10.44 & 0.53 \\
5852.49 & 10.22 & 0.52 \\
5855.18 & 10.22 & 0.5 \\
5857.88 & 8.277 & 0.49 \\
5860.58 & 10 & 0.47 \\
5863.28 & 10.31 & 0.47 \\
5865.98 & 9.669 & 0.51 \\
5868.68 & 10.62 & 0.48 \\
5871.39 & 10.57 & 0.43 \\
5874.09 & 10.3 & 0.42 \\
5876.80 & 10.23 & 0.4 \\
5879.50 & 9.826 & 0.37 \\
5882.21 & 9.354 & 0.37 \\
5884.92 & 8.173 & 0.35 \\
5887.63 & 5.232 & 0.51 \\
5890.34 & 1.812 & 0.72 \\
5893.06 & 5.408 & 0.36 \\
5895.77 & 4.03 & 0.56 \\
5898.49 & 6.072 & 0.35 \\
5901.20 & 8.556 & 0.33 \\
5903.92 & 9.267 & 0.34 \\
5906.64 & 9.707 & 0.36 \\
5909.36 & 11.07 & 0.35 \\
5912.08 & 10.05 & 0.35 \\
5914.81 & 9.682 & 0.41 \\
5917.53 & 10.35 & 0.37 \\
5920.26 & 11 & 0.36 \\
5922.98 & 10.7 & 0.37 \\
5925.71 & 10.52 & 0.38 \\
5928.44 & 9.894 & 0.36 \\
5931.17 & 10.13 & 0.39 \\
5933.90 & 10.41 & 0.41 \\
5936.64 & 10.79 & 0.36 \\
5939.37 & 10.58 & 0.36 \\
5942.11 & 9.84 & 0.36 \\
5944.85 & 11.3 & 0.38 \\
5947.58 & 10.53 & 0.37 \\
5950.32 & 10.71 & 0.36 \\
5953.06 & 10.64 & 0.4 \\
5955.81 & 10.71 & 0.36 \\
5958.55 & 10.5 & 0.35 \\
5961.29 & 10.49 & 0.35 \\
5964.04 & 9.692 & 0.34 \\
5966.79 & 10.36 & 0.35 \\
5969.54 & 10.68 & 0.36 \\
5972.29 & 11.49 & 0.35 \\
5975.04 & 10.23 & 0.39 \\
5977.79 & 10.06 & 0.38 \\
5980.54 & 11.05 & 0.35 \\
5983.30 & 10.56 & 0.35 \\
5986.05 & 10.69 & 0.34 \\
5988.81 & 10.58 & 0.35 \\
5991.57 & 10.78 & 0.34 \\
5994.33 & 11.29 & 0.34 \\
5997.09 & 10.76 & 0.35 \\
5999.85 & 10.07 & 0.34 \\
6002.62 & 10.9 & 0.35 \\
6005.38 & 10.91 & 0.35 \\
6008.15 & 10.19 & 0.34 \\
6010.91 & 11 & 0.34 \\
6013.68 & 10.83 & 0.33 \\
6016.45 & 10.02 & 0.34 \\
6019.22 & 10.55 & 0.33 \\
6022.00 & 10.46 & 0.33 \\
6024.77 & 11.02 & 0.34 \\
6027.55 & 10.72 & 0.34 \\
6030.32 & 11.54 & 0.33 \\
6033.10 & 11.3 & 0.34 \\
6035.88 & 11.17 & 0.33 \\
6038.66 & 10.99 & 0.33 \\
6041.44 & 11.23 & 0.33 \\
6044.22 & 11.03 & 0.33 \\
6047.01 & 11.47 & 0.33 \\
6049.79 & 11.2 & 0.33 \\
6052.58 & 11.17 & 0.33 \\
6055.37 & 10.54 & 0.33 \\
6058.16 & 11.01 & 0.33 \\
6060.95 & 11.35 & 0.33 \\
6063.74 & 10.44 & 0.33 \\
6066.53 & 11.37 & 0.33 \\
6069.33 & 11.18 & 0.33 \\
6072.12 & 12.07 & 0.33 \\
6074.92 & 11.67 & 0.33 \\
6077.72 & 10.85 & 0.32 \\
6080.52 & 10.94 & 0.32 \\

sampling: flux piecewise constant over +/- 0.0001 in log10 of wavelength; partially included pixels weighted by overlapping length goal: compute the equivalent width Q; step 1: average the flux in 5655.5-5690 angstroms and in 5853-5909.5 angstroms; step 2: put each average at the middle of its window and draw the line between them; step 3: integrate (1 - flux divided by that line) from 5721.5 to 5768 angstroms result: -4.6 angstroms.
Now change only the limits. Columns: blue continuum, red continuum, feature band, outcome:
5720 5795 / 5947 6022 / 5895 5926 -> 3.6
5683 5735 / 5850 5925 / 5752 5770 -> -1.4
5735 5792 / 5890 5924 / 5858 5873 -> -1.8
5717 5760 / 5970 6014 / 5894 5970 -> 5.2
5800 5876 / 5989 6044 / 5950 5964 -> 0.3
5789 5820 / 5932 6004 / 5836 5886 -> 2.3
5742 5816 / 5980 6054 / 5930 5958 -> 0.5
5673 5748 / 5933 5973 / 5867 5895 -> 6.4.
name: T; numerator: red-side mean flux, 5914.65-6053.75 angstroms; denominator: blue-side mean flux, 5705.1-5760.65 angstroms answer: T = 1.0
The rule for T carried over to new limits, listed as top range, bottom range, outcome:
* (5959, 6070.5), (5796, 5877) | 1.02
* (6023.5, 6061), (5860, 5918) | 1.29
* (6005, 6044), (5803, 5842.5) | 1.03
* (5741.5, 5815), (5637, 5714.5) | 1.06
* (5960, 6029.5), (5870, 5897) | 1.41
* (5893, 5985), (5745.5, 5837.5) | 0.95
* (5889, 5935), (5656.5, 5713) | 0.87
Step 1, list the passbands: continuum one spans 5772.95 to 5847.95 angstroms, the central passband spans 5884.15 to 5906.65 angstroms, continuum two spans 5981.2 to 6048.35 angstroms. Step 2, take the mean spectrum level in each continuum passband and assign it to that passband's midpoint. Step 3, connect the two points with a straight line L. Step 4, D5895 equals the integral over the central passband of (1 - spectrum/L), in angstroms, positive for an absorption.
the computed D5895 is 9.4 angstroms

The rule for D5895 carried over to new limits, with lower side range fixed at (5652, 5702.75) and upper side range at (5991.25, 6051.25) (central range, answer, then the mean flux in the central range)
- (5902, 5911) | 0.59 angstroms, 9.93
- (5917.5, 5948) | 0.50 angstroms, 10.5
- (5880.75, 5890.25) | 3.35 angstroms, 6.84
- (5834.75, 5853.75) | -0.91 angstroms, 11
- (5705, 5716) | 0.45 angstroms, 9.76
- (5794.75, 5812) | -0.94 angstroms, 11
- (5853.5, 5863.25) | 0.82 angstroms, 9.63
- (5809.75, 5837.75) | -0.21 angstroms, 10.5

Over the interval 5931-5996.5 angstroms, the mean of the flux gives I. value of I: 10.6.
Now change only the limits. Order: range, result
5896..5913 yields 8.76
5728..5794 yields 10.4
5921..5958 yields 10.5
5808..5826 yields 10.4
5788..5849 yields 10.8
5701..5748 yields 10.2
